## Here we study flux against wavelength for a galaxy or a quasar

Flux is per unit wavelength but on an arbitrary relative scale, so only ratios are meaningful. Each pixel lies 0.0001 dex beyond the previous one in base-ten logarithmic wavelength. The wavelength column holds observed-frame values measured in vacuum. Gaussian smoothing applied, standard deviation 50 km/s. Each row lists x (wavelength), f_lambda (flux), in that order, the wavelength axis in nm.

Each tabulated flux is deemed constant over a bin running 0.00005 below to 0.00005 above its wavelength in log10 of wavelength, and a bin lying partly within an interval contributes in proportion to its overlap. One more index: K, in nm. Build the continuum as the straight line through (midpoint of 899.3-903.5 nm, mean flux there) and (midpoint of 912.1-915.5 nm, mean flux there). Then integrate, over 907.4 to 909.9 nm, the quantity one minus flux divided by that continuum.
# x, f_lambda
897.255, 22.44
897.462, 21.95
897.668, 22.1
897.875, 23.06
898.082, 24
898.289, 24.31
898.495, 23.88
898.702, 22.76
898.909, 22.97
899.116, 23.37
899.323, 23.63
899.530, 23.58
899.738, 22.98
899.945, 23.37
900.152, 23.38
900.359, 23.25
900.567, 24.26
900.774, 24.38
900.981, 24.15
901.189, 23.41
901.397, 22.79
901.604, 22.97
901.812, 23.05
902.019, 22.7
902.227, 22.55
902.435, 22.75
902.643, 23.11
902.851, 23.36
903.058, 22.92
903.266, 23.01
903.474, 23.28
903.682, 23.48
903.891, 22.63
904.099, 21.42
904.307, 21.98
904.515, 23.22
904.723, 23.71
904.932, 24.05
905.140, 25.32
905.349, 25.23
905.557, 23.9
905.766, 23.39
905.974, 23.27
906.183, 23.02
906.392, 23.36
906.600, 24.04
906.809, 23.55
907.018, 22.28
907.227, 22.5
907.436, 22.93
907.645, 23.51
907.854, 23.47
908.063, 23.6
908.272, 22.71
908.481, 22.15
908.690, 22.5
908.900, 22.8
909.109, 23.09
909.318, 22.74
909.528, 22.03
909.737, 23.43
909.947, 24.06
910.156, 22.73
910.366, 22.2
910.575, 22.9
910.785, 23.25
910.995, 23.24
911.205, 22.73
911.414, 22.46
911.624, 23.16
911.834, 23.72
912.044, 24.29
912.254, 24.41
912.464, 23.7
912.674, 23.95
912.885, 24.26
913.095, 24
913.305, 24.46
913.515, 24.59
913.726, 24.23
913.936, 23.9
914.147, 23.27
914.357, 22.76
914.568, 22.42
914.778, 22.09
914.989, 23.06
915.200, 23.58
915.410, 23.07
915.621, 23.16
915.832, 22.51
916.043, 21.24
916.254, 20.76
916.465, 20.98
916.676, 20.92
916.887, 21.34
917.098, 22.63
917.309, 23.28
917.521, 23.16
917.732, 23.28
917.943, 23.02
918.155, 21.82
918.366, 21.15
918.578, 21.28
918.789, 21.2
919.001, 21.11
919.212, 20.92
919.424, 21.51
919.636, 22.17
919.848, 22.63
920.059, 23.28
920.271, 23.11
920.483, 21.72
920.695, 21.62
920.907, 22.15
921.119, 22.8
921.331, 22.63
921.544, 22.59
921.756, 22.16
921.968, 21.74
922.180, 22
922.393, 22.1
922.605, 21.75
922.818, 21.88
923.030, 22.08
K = 0.06 nm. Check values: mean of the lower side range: 23.3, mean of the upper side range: 23.6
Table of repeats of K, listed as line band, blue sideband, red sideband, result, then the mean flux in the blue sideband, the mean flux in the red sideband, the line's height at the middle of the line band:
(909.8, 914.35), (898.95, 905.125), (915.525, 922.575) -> -0.211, 23.2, 22.1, 22.5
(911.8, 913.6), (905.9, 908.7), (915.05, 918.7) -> -0.126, 23.1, 22.2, 22.6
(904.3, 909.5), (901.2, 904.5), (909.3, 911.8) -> -0.093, 22.8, 22.9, 22.9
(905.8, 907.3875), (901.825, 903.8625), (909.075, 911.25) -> -0.012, 23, 22.9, 23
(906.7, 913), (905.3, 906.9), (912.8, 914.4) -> 0.180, 23.7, 24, 23.8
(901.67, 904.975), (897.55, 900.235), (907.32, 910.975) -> 0.034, 23.3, 23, 23.2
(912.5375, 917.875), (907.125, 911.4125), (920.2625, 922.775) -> -0.088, 22.9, 22.1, 22.5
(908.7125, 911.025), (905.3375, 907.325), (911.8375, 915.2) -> 0.059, 23.4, 23.7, 23.5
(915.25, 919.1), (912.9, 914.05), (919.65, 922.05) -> 0.214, 24.2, 22.4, 23.3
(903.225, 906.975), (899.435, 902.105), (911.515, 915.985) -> 0.004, 23.4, 23.5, 23.4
